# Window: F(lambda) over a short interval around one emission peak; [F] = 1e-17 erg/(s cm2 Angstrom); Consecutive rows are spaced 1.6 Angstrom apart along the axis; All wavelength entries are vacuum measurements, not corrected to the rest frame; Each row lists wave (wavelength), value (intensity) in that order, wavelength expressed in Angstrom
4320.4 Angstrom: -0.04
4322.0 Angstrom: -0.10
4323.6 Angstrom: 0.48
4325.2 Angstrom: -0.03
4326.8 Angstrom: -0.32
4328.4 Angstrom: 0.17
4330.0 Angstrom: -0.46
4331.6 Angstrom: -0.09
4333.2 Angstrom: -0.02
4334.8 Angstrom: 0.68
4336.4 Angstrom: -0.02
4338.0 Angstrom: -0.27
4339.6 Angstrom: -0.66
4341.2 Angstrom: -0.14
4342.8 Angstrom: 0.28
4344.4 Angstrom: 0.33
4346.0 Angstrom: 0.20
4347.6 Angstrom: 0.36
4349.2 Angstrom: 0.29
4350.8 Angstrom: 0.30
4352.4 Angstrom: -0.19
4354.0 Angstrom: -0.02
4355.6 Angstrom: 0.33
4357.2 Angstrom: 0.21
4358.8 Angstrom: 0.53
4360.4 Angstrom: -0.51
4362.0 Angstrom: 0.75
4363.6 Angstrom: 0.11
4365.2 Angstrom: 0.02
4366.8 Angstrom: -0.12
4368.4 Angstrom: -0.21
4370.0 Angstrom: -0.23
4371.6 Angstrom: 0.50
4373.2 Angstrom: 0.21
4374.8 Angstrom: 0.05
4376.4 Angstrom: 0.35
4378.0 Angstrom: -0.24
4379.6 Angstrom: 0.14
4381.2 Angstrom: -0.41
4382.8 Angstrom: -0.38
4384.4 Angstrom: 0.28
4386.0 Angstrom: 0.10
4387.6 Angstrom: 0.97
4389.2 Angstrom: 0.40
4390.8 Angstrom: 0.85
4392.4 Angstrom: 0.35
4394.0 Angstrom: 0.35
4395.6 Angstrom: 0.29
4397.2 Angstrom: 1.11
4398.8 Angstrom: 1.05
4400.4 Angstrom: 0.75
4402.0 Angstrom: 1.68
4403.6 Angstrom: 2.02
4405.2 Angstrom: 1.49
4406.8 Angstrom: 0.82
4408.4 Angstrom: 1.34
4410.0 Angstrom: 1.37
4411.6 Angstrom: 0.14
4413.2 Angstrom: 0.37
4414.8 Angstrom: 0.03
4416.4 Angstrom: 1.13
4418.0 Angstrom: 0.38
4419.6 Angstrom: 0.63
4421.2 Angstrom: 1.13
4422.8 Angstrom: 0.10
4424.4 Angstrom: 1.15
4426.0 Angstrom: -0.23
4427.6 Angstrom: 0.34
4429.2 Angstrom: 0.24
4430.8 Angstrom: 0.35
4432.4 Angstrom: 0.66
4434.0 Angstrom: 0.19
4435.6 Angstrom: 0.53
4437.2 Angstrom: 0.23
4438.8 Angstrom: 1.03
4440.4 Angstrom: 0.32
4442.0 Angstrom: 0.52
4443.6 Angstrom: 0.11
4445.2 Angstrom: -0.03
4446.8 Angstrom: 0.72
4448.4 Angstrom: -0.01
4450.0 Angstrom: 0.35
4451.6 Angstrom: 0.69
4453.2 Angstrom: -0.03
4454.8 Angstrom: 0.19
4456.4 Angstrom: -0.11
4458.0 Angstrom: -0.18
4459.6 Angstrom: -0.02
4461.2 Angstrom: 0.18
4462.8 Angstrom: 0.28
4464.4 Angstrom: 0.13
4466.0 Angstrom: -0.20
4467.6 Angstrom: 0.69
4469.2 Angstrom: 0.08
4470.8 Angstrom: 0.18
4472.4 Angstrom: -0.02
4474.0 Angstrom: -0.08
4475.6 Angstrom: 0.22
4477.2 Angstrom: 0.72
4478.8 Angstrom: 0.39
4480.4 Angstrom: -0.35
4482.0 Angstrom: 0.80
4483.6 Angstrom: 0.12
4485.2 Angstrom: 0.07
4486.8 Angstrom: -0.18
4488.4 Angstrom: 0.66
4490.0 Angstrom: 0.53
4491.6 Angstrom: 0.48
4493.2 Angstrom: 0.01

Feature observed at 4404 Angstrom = Lyman alpha 1216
